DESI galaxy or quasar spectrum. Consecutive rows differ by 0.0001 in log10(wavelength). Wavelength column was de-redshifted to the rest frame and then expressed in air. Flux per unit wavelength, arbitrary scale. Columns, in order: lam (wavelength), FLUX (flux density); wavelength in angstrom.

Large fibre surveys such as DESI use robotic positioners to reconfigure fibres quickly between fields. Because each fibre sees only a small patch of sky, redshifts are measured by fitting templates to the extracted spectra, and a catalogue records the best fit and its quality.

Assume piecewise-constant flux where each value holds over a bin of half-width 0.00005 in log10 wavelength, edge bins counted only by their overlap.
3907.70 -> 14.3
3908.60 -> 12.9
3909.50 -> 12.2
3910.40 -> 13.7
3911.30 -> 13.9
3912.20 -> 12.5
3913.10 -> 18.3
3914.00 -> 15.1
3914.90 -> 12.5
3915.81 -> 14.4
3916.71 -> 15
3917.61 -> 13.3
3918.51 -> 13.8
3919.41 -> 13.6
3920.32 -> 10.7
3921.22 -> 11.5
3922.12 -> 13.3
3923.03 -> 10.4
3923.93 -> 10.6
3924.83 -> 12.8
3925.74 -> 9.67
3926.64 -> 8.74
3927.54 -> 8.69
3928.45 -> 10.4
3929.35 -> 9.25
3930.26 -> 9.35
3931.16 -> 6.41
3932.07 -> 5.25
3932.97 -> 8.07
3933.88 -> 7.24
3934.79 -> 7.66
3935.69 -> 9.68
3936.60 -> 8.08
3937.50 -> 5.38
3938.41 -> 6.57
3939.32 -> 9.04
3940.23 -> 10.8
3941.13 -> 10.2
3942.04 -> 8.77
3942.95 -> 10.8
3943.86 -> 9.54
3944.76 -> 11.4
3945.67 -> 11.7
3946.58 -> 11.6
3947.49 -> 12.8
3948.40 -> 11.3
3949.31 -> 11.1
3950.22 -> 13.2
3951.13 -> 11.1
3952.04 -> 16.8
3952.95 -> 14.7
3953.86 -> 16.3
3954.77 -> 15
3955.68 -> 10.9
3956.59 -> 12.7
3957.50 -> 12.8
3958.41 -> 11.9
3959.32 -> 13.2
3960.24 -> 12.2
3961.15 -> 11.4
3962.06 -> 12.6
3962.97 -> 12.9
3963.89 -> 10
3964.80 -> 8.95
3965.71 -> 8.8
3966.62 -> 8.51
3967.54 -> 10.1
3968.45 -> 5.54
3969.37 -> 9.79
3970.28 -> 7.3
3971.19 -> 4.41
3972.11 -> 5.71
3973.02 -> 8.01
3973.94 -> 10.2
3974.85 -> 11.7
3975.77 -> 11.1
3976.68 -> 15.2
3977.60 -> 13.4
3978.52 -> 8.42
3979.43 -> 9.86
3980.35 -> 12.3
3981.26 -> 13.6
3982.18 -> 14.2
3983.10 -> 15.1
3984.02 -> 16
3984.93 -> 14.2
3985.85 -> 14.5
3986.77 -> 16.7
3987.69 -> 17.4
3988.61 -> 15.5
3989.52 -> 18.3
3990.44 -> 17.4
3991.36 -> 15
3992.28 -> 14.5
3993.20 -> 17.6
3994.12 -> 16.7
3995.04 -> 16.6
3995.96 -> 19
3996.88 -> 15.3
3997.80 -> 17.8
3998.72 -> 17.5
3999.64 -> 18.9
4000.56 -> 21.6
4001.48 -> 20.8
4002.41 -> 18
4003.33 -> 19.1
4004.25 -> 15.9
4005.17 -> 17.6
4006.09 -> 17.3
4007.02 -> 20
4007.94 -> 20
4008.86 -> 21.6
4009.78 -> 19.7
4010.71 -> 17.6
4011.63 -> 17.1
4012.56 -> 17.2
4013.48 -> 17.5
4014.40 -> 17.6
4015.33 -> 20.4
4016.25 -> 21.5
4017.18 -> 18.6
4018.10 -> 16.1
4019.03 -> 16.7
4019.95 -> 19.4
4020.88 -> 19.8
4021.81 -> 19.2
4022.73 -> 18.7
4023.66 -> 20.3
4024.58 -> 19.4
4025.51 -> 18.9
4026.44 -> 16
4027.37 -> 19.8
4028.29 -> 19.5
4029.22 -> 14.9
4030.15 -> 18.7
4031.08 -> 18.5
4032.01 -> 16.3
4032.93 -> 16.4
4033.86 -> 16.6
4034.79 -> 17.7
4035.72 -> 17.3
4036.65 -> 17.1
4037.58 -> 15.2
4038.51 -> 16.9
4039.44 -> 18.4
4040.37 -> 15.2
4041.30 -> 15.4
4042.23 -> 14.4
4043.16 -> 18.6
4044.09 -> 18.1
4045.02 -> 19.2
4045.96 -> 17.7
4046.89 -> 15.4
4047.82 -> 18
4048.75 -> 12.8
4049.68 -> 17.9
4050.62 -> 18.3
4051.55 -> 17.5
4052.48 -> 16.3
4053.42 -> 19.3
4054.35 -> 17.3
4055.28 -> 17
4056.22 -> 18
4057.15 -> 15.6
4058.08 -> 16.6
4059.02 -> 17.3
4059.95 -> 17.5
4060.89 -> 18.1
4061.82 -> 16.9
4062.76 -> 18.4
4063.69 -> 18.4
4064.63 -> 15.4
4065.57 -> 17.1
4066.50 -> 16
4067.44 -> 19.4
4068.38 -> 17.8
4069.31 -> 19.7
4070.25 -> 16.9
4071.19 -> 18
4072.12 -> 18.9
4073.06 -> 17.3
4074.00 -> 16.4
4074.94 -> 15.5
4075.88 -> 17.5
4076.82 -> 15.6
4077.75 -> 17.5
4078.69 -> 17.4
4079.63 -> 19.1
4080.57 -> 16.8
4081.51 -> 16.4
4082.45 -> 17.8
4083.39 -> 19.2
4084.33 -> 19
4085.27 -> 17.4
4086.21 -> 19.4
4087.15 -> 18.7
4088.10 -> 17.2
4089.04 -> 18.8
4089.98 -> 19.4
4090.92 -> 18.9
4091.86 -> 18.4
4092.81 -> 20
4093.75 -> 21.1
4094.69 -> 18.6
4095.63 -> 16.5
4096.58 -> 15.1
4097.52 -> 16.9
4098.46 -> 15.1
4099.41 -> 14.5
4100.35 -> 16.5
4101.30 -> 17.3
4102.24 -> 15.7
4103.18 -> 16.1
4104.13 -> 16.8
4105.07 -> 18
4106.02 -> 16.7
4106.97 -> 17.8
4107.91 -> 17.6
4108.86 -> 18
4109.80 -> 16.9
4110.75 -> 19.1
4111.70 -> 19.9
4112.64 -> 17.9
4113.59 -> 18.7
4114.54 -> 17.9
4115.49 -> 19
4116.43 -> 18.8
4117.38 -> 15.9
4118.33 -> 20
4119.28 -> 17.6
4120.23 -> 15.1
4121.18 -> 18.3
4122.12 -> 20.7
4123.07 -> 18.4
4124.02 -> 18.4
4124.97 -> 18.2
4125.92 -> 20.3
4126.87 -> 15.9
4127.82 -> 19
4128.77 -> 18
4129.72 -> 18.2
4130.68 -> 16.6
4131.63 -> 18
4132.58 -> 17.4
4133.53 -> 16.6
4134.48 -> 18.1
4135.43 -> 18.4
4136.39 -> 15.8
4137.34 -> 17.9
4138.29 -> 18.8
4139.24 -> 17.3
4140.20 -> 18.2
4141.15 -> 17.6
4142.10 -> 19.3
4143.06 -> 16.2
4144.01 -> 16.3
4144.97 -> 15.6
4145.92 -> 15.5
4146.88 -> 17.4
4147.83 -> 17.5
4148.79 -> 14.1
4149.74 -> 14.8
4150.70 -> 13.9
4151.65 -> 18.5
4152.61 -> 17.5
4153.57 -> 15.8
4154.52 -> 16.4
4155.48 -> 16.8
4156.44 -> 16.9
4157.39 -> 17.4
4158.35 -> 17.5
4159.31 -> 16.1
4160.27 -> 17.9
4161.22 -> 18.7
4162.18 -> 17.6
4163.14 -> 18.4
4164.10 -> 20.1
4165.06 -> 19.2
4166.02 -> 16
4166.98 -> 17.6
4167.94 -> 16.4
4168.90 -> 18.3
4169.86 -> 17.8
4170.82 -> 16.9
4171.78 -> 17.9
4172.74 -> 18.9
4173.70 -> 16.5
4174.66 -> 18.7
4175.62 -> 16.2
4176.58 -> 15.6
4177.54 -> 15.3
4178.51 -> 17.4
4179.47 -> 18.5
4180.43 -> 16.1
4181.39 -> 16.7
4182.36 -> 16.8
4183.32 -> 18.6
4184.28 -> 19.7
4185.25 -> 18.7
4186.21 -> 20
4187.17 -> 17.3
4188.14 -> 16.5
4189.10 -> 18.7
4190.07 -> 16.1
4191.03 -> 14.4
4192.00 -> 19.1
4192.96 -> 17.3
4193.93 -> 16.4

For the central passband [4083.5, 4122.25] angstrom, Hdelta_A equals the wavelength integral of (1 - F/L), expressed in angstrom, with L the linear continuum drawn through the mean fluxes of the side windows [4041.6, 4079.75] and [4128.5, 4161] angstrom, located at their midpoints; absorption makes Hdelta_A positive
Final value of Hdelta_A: -1.5 angstrom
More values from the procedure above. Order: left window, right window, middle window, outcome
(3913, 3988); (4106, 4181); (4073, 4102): -3.5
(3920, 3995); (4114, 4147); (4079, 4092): -1.8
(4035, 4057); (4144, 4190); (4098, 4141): -1.3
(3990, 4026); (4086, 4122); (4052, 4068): 0.6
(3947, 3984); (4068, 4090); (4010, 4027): -4.8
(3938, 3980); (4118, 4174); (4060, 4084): -4.3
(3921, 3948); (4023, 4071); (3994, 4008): -4.0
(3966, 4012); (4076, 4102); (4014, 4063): -4.2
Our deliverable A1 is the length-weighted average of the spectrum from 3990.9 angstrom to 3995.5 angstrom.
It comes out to 16.1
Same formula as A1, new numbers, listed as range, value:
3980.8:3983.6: 14.3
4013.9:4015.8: 19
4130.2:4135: 17.4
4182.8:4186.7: 19.3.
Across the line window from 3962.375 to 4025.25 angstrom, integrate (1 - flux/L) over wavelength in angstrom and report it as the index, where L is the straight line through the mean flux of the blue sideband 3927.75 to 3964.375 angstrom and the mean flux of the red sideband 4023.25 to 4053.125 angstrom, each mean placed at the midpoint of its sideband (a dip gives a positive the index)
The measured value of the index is -4.5 angstrom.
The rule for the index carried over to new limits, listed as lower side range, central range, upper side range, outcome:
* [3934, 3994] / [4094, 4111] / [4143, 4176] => -1.47 angstrom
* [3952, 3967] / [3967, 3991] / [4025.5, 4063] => 2.33 angstrom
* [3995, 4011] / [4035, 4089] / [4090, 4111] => 1.58 angstrom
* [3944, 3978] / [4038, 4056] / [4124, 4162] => -3.83 angstrom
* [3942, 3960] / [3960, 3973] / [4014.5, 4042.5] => 4.25 angstrom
